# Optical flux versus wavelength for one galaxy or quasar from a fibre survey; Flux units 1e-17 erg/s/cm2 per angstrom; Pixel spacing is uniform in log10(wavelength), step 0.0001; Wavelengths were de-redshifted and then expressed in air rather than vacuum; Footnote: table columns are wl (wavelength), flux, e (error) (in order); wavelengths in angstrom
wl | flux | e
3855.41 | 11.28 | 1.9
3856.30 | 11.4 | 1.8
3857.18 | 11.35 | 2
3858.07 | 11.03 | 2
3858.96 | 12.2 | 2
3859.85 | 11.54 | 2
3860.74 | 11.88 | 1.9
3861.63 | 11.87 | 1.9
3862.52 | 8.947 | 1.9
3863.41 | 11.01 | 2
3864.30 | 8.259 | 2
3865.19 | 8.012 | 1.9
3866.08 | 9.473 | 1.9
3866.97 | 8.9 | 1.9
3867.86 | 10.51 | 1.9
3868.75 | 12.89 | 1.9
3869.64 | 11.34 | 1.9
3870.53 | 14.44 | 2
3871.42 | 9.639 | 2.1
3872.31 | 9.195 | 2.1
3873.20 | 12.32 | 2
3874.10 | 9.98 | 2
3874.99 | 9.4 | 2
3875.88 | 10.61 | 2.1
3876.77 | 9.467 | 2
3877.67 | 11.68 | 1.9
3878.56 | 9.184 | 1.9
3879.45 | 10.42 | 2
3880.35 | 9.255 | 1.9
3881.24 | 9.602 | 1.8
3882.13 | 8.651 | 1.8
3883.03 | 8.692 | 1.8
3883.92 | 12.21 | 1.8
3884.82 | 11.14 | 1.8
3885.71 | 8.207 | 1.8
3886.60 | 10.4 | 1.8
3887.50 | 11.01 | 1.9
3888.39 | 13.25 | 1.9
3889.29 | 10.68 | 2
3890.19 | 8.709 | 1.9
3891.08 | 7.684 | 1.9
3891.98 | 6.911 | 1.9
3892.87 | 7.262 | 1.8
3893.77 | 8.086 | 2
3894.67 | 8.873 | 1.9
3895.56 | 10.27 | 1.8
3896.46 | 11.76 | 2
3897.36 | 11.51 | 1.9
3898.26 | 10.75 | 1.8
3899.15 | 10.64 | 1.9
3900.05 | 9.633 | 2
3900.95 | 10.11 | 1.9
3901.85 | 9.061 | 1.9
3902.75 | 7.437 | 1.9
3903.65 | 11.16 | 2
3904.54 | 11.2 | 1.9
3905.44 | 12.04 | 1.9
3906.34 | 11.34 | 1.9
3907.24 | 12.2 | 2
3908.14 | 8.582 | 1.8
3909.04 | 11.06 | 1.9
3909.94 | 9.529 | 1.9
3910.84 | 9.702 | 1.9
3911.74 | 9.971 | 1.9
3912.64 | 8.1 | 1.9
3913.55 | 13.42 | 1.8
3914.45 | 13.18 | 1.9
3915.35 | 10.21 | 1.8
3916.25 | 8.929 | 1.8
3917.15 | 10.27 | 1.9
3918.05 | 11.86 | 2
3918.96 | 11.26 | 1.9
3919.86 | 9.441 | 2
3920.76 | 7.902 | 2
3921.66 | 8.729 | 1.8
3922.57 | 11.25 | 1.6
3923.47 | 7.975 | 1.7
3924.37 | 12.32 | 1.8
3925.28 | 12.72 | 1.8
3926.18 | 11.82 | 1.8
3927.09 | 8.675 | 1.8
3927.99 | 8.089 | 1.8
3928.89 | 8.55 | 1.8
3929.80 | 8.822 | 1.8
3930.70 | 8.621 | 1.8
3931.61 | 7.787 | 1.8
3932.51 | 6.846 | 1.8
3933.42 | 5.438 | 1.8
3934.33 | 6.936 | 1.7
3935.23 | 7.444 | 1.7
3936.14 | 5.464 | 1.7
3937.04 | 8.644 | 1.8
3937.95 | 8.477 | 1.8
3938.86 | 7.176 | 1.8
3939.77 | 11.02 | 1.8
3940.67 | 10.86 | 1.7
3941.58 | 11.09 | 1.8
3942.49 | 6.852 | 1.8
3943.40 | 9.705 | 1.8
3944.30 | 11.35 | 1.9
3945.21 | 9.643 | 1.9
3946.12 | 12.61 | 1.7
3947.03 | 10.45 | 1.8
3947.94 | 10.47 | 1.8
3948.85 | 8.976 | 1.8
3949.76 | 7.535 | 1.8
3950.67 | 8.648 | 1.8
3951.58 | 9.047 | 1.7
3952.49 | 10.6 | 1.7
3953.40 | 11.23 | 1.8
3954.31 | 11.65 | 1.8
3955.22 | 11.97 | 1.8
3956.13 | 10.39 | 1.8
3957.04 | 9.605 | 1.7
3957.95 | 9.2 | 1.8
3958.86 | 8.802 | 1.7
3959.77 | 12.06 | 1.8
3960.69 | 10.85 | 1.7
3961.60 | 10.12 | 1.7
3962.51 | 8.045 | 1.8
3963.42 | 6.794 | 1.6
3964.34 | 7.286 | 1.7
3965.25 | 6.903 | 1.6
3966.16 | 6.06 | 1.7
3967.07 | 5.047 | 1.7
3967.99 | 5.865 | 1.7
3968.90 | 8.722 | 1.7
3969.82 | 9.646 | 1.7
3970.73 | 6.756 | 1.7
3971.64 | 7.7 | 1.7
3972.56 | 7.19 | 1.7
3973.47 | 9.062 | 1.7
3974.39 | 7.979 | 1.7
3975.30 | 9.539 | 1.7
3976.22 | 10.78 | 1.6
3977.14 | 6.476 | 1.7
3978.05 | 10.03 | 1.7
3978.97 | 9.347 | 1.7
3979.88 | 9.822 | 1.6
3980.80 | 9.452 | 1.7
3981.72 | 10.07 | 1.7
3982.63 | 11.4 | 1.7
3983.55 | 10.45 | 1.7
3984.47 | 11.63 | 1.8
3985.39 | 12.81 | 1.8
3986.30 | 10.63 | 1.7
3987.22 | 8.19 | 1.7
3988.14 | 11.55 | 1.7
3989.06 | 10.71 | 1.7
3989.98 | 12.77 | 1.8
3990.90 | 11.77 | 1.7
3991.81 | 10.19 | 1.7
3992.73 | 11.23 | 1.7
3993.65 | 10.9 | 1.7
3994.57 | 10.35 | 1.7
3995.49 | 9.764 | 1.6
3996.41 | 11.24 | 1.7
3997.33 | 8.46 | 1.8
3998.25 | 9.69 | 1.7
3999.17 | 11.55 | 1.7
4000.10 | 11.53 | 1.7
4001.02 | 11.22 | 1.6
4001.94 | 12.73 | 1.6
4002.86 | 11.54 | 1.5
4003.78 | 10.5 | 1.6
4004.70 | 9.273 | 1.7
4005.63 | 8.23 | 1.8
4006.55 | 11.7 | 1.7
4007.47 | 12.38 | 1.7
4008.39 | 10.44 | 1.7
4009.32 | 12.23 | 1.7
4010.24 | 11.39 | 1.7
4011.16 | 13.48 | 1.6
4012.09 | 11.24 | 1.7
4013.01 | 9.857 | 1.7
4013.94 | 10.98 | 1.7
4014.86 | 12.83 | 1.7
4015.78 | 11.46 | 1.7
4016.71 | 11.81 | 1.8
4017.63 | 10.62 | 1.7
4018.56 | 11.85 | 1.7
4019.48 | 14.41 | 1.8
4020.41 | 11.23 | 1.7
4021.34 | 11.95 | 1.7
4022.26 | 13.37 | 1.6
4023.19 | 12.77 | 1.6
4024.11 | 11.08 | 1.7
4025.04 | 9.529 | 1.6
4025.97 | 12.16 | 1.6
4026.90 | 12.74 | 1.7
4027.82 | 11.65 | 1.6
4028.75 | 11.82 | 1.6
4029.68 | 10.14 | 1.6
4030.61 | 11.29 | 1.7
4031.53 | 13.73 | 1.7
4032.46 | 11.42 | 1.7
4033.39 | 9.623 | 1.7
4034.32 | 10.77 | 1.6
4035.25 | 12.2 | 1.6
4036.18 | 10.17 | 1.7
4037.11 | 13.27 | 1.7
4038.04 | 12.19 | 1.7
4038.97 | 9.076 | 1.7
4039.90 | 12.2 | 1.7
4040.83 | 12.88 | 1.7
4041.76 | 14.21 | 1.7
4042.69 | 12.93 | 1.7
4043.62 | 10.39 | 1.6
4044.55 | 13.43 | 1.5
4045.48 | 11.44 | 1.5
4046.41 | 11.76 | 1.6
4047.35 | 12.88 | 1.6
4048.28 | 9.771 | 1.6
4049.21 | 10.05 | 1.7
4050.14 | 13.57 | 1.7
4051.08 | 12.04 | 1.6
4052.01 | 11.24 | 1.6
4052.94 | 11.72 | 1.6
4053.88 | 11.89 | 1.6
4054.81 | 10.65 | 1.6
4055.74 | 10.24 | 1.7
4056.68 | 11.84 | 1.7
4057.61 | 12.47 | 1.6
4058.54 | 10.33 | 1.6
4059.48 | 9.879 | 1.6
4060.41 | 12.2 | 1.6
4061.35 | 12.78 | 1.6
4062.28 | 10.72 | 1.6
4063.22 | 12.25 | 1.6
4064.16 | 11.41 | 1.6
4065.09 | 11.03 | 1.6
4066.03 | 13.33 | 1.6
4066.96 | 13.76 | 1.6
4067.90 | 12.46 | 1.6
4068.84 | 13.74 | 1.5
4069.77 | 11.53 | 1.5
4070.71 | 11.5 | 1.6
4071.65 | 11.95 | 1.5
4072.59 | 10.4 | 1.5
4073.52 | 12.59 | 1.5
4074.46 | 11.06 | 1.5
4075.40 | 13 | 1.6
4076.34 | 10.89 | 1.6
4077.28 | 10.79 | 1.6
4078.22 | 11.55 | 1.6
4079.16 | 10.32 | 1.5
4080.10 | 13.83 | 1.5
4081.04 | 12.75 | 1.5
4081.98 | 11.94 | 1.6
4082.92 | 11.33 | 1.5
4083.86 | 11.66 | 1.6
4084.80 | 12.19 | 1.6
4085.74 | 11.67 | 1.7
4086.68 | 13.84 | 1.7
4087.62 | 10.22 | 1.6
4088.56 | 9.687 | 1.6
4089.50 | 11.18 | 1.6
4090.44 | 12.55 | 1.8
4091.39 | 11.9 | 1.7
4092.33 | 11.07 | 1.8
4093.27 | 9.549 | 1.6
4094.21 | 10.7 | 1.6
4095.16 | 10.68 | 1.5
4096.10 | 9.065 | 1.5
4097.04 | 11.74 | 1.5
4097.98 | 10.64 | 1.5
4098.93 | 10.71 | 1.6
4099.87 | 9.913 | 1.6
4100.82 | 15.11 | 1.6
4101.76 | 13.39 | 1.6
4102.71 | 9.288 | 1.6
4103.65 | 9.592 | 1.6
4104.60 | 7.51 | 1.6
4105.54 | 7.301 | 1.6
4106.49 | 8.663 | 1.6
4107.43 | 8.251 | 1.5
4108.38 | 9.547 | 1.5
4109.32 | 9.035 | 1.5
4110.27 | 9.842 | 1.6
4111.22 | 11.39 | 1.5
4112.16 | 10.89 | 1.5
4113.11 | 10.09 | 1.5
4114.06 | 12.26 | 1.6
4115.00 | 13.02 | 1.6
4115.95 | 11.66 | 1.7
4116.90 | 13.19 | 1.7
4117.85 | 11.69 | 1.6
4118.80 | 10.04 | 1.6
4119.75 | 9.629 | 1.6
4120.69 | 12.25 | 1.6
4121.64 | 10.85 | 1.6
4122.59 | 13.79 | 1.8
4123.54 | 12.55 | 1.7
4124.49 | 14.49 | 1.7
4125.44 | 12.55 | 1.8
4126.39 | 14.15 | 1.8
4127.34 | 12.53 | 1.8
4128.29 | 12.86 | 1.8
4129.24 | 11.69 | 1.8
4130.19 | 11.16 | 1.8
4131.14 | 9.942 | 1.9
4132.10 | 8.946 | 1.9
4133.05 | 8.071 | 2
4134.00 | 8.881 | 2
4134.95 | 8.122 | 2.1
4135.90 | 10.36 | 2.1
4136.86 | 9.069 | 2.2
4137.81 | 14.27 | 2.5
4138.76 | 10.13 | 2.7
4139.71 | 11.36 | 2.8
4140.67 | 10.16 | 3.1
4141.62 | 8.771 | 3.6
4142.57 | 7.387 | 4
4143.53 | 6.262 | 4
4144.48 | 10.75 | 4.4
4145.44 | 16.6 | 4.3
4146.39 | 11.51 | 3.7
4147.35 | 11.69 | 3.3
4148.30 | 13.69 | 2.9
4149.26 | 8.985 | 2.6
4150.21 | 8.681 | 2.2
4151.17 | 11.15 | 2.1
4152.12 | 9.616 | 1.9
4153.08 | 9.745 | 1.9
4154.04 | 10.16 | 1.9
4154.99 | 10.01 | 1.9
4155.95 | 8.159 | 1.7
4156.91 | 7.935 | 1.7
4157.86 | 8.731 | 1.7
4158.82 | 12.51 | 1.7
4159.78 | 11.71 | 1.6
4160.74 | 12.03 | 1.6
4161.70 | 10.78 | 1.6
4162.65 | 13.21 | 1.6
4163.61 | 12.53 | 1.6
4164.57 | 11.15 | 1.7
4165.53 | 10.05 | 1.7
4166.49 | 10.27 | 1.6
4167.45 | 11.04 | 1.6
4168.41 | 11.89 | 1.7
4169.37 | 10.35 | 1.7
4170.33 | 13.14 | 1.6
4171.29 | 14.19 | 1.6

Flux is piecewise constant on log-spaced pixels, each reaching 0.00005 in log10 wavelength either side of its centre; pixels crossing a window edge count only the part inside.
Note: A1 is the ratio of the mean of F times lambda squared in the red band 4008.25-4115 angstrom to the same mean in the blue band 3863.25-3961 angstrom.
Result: 1.25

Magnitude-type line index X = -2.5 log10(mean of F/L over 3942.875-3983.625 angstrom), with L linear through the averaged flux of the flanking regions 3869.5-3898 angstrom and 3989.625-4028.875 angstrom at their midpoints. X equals 0.18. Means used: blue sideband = 10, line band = 9.21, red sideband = 11.3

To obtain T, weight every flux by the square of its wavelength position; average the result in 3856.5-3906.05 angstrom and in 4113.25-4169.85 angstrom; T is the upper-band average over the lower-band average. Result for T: 1.2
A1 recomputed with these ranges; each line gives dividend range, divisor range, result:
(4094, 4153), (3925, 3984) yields 1.30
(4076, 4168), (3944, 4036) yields 1.12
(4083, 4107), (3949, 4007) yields 1.18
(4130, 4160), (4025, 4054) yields 0.91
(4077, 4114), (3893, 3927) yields 1.15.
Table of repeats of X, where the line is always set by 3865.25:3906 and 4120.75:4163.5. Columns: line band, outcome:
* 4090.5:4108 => 0.04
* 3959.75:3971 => 0.30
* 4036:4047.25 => -0.15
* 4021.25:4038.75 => -0.11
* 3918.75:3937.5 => 0.17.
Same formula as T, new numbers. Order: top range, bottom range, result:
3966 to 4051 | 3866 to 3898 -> 1.14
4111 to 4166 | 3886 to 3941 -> 1.27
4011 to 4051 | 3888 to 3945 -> 1.30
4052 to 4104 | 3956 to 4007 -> 1.25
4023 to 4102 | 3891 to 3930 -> 1.25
